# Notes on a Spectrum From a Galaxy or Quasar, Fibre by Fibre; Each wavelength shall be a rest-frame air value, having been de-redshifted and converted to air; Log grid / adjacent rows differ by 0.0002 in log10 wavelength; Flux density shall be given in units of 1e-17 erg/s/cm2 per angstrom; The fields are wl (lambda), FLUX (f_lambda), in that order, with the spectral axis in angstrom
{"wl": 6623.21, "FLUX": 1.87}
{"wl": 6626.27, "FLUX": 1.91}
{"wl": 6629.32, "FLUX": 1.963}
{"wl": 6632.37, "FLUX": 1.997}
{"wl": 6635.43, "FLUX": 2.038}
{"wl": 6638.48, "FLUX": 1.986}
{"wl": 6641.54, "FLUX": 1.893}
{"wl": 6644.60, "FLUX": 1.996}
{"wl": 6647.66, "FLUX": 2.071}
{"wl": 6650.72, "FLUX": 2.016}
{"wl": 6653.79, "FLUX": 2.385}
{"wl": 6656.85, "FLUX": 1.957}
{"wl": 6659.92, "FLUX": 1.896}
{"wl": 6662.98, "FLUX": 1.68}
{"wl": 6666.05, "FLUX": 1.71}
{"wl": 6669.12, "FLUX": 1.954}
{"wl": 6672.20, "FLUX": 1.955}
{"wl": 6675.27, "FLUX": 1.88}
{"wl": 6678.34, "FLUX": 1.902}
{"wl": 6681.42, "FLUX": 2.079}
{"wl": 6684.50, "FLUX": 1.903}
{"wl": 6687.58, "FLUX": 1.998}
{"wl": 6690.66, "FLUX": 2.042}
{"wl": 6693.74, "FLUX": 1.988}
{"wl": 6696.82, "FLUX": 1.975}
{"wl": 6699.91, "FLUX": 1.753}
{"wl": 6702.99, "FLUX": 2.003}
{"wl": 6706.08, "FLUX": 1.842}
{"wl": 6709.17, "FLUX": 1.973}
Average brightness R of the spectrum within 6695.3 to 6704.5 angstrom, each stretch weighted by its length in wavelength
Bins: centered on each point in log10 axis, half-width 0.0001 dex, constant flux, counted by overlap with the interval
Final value 1.91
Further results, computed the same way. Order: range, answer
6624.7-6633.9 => 1.96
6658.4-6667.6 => 1.76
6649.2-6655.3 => 2.2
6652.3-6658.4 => 2.17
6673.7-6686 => 1.94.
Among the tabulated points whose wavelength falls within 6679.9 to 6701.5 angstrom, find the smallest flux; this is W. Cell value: 1.753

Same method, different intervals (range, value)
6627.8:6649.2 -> 1.893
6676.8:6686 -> 1.902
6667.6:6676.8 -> 1.88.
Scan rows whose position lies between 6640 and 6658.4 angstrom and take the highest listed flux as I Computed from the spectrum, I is 2.385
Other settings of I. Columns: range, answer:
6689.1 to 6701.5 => 2.042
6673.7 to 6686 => 2.079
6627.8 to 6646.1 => 2.038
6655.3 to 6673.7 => 1.957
